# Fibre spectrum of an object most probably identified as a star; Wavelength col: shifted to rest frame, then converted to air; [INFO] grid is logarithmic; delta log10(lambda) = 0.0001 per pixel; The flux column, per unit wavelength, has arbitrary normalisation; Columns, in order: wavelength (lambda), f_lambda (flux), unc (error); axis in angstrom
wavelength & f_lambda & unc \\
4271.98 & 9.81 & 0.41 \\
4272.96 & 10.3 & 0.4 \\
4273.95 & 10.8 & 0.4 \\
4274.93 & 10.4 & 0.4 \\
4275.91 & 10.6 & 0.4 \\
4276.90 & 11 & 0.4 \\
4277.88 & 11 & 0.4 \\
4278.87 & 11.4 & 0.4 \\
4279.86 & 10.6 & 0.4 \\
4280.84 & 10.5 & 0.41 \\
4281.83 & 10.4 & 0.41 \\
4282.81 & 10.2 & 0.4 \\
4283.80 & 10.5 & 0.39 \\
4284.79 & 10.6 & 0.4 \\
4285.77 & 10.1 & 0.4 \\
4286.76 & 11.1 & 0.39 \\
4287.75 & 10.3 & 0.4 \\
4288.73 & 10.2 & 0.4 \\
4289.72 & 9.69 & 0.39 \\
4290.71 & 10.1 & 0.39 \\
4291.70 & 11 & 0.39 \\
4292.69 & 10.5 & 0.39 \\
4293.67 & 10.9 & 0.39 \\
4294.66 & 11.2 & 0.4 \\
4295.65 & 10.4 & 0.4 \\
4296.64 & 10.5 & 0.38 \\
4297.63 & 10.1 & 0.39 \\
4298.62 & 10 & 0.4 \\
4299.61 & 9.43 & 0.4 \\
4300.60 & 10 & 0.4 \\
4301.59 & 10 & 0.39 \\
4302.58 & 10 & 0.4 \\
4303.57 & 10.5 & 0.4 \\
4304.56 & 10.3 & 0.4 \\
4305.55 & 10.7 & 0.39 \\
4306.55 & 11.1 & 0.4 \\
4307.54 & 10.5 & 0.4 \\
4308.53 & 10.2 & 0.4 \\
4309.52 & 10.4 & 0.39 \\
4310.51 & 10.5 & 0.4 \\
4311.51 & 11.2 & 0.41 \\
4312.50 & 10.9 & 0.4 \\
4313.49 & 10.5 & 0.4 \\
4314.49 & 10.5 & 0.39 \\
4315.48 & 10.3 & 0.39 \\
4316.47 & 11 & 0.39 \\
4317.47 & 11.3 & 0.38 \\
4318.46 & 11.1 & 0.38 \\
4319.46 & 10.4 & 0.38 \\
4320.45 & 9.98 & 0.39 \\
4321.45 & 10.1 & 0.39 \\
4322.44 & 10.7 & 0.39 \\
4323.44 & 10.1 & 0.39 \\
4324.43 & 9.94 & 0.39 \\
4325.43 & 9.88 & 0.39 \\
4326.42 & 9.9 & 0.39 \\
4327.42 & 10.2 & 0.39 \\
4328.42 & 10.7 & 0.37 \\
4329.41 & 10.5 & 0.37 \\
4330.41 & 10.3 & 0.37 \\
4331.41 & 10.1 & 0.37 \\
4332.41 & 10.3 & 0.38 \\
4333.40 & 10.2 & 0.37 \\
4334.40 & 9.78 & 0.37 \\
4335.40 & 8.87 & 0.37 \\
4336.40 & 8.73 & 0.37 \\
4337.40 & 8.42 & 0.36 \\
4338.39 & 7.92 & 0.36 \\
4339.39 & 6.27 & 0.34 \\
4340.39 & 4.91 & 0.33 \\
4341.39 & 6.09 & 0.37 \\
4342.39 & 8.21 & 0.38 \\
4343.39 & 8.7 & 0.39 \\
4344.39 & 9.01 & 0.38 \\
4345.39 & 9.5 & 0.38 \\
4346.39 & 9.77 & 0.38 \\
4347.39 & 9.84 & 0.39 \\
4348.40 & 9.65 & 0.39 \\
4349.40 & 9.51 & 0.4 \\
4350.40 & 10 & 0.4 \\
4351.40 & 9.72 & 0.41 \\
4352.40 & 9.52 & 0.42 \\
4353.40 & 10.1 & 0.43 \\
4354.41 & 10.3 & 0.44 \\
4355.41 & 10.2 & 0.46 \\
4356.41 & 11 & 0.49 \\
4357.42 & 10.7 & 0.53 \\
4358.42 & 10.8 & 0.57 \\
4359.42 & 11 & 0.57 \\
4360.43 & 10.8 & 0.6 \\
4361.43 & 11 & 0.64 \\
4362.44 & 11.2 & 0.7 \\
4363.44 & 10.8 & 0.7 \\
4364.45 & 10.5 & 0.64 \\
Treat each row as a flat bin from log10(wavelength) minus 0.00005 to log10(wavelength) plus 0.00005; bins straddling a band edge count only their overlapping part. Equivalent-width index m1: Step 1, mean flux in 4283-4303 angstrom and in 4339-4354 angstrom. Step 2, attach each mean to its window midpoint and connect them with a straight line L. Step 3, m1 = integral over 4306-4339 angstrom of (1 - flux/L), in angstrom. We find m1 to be -2.52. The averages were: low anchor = 10.3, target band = 10.2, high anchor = 8.75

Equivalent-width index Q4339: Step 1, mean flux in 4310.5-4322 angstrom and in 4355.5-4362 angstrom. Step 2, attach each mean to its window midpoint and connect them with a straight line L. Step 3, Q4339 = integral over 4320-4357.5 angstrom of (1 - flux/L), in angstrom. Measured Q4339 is 4.5 angstrom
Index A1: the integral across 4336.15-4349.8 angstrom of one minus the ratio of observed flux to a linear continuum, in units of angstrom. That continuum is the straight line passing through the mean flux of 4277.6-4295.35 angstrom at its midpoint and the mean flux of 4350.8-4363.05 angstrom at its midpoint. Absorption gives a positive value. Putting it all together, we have 2.9 angstrom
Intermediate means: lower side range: 10.6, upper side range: 10.5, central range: 8.31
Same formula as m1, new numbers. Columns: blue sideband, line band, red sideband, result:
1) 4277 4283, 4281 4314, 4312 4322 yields 0.77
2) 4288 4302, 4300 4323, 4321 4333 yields -0.59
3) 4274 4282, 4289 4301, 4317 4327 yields 0.31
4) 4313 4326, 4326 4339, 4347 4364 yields 0.95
